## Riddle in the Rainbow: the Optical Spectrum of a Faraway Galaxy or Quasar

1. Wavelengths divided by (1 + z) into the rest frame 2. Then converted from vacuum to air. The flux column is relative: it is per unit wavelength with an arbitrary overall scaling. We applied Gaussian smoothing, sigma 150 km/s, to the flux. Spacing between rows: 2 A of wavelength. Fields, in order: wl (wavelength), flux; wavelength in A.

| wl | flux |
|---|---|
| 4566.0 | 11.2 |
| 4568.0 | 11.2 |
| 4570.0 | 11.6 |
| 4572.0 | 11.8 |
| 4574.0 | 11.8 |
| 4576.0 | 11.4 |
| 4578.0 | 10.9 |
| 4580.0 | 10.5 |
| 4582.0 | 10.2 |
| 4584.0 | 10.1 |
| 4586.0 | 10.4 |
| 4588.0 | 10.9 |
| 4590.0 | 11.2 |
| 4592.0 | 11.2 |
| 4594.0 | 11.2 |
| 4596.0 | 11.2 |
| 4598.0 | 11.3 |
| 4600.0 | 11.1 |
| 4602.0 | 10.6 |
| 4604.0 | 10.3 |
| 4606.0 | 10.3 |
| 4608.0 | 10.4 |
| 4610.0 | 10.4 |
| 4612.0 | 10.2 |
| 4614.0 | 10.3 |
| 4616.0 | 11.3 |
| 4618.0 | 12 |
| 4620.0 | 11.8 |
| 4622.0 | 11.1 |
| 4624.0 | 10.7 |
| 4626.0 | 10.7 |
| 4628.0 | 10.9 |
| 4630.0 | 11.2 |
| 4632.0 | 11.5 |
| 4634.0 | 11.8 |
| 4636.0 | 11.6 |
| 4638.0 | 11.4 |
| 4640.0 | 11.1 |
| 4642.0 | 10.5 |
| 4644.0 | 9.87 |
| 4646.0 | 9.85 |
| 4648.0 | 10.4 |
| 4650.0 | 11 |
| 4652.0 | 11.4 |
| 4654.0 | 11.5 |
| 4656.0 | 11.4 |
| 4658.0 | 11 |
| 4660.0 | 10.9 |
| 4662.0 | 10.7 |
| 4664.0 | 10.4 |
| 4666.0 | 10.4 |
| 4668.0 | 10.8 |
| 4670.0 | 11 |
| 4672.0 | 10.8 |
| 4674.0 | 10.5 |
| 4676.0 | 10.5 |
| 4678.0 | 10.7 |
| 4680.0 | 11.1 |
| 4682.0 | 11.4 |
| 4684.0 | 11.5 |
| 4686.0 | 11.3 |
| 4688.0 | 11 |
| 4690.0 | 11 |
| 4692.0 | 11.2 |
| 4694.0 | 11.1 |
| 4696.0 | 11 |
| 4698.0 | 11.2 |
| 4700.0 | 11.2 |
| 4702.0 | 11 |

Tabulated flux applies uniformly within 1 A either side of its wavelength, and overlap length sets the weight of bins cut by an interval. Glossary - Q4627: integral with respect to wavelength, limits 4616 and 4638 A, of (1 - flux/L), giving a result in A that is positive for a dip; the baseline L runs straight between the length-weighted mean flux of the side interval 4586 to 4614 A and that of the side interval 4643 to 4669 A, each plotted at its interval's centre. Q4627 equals -1.2 A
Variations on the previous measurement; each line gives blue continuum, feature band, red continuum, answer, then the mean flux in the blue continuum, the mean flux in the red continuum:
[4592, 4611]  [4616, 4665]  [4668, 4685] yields -0.8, 10.8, 10.9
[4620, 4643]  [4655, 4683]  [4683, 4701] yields 0.8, 11.2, 11.2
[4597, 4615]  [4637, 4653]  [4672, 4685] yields 0.1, 10.5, 10.9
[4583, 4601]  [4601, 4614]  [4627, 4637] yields 0.9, 11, 11.4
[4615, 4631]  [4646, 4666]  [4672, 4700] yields 0.4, 11.2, 11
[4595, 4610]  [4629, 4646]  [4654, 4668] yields -0.4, 10.7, 10.8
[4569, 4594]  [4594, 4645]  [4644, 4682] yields -0.2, 11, 10.8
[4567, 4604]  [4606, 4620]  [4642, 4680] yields 0.1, 11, 10.7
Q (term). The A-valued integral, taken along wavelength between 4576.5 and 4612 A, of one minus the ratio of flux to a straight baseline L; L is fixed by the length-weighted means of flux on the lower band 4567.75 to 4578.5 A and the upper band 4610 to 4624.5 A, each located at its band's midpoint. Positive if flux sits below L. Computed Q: 1.7 A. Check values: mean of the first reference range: 11.5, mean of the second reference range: 11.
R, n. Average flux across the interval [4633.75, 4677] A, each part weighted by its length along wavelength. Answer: 10.8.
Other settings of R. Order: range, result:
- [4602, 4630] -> 10.8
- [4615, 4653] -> 11.1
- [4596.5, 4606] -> 10.8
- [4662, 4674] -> 10.7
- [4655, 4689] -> 10.9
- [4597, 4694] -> 10.9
